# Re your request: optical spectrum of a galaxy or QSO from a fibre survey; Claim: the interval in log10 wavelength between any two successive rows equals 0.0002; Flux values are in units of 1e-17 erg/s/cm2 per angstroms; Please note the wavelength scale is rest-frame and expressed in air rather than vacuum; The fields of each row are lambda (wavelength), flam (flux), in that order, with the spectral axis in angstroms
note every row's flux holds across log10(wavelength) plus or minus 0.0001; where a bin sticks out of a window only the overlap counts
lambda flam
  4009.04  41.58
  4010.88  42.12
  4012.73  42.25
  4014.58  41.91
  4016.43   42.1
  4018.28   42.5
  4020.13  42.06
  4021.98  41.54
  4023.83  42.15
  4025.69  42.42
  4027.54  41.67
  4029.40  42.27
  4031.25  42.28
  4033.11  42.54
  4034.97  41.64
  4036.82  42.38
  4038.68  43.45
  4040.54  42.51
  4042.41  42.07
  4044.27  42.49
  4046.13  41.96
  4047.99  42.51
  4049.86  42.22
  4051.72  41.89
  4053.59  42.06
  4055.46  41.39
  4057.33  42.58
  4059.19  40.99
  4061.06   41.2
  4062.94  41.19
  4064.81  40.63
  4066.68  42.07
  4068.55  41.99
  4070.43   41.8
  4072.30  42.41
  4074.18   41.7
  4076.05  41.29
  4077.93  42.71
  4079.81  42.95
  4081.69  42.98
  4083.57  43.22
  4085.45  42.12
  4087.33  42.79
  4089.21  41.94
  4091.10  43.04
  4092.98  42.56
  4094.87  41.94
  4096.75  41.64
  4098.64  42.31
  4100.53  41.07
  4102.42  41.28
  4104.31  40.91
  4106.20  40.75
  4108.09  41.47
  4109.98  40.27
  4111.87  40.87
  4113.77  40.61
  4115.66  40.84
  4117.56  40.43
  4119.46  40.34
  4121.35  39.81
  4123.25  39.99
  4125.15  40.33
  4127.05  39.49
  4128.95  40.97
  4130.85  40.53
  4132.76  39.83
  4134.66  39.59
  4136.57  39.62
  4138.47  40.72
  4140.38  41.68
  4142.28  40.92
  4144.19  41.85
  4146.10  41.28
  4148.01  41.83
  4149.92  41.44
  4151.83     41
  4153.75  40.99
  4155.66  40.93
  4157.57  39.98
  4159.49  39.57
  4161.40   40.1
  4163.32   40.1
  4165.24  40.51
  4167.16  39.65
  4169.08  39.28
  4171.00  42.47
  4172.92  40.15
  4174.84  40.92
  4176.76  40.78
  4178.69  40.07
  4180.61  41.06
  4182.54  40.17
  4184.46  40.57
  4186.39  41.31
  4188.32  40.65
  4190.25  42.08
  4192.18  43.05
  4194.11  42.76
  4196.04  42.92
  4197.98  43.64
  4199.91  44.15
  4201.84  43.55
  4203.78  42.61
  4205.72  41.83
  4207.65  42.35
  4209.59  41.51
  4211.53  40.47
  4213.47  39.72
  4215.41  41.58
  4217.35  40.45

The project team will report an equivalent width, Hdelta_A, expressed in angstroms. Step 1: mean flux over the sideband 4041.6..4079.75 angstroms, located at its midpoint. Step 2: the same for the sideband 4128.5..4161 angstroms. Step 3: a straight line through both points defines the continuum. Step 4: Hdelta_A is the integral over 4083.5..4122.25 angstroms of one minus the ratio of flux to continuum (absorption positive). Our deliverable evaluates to -0.1 angstroms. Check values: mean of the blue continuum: 41.9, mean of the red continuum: 40.7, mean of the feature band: 41.4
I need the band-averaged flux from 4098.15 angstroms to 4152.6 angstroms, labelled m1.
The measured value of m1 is 40.7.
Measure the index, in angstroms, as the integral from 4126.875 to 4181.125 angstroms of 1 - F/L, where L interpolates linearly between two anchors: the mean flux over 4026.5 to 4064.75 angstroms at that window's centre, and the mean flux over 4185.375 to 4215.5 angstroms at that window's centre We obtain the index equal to 1.9 angstroms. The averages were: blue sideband 42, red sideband 42.1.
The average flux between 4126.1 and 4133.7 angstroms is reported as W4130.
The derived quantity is 40.2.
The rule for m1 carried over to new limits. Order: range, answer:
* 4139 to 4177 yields 40.8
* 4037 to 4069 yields 42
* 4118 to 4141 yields 40.2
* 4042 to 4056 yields 42.1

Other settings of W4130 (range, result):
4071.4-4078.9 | 42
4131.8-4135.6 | 39.7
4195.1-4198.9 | 43.2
